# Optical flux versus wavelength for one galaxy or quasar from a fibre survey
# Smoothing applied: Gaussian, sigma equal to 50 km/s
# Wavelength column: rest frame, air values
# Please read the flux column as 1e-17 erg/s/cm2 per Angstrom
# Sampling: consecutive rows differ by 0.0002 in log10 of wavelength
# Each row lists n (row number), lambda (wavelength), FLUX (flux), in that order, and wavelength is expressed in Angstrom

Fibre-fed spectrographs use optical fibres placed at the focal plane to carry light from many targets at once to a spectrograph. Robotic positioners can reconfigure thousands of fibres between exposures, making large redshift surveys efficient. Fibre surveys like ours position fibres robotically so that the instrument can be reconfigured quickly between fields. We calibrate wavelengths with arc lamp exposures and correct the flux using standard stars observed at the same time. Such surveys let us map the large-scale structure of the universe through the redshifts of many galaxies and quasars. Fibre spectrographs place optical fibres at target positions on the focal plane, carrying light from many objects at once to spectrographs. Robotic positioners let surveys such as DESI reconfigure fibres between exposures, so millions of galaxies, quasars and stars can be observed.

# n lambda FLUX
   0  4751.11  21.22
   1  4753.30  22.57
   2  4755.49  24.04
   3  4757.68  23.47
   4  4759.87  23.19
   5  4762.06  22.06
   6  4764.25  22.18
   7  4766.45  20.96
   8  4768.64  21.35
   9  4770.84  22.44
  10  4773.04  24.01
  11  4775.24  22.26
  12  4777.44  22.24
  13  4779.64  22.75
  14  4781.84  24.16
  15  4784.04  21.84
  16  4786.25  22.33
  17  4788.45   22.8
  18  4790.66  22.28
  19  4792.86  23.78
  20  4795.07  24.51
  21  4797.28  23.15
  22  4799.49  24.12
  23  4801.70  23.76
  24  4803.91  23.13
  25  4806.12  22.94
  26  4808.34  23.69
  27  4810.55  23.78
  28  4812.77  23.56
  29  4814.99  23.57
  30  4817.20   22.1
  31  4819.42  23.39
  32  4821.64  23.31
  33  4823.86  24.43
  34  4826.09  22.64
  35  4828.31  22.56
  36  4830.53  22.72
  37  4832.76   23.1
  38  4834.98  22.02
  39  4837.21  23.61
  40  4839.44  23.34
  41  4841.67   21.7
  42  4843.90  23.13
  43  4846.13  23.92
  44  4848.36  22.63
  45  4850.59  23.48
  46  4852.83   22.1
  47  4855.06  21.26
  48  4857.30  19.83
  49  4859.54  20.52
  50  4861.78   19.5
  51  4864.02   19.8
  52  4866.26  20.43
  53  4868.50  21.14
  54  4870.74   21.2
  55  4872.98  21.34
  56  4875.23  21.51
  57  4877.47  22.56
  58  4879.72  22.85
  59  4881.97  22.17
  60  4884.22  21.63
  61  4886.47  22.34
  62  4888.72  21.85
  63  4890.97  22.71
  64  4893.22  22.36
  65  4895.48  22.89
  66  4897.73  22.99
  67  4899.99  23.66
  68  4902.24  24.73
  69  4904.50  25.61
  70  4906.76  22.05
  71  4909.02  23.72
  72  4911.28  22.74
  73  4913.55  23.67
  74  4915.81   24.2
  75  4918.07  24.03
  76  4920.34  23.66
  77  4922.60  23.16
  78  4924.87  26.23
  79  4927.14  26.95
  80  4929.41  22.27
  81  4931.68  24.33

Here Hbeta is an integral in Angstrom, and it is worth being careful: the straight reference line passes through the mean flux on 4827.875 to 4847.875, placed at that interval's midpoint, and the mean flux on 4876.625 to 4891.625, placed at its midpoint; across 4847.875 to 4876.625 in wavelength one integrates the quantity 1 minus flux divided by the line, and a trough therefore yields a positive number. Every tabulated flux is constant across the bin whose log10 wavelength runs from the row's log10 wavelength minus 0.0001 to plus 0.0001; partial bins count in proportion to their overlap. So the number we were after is 1.9 Angstrom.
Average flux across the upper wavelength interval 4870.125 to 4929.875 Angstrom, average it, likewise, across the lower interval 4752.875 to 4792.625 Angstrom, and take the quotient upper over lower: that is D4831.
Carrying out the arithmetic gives 1.02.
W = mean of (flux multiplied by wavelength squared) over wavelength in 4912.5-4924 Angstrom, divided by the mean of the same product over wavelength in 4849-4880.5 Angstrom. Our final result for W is 1.15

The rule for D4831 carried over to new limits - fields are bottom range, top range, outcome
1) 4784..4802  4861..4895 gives 0.93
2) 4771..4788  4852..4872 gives 0.91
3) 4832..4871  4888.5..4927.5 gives 1.09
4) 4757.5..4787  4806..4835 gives 1.03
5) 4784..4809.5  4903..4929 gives 1.04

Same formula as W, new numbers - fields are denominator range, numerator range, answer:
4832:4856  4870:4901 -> 1.00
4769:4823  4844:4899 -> 0.97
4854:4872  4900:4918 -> 1.19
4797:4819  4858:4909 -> 0.98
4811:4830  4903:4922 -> 1.06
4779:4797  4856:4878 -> 0.93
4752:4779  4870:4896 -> 1.03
